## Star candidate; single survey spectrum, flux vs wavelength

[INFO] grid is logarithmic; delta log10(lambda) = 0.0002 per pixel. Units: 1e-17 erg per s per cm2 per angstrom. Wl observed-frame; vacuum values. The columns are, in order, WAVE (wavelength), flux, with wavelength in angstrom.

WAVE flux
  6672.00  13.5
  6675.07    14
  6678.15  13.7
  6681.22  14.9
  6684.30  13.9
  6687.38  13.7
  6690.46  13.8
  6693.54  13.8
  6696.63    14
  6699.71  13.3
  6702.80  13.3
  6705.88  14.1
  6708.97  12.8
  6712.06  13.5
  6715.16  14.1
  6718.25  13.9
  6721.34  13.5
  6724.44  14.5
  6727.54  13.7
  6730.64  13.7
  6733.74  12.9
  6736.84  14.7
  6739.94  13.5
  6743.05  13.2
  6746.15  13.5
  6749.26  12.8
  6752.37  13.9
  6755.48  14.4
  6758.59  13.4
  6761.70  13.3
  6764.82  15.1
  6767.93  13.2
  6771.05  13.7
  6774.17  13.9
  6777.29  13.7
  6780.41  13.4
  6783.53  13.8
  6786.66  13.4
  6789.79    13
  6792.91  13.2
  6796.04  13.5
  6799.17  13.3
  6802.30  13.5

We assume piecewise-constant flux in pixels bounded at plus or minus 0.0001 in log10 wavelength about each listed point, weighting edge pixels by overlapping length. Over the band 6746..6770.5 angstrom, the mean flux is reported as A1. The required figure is 13.7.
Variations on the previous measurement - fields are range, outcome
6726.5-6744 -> 13.6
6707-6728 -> 13.7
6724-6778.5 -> 13.7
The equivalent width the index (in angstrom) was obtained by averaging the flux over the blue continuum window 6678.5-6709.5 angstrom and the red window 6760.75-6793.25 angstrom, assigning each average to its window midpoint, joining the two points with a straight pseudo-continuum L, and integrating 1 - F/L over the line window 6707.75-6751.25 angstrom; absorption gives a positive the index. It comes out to 0.4 angstrom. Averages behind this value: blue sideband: 13.8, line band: 13.6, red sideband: 13.6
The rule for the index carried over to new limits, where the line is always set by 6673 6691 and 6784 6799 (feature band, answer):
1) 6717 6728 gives -0.14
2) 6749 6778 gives -0.64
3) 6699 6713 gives 0.45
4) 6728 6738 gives -0.03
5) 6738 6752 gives 0.27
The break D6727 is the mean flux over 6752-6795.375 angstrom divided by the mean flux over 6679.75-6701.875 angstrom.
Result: 0.98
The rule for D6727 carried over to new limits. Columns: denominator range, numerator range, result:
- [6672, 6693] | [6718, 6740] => 0.99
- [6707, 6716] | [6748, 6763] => 1.01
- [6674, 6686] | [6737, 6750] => 0.95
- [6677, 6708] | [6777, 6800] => 0.97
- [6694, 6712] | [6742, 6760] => 1.00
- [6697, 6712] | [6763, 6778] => 1.04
